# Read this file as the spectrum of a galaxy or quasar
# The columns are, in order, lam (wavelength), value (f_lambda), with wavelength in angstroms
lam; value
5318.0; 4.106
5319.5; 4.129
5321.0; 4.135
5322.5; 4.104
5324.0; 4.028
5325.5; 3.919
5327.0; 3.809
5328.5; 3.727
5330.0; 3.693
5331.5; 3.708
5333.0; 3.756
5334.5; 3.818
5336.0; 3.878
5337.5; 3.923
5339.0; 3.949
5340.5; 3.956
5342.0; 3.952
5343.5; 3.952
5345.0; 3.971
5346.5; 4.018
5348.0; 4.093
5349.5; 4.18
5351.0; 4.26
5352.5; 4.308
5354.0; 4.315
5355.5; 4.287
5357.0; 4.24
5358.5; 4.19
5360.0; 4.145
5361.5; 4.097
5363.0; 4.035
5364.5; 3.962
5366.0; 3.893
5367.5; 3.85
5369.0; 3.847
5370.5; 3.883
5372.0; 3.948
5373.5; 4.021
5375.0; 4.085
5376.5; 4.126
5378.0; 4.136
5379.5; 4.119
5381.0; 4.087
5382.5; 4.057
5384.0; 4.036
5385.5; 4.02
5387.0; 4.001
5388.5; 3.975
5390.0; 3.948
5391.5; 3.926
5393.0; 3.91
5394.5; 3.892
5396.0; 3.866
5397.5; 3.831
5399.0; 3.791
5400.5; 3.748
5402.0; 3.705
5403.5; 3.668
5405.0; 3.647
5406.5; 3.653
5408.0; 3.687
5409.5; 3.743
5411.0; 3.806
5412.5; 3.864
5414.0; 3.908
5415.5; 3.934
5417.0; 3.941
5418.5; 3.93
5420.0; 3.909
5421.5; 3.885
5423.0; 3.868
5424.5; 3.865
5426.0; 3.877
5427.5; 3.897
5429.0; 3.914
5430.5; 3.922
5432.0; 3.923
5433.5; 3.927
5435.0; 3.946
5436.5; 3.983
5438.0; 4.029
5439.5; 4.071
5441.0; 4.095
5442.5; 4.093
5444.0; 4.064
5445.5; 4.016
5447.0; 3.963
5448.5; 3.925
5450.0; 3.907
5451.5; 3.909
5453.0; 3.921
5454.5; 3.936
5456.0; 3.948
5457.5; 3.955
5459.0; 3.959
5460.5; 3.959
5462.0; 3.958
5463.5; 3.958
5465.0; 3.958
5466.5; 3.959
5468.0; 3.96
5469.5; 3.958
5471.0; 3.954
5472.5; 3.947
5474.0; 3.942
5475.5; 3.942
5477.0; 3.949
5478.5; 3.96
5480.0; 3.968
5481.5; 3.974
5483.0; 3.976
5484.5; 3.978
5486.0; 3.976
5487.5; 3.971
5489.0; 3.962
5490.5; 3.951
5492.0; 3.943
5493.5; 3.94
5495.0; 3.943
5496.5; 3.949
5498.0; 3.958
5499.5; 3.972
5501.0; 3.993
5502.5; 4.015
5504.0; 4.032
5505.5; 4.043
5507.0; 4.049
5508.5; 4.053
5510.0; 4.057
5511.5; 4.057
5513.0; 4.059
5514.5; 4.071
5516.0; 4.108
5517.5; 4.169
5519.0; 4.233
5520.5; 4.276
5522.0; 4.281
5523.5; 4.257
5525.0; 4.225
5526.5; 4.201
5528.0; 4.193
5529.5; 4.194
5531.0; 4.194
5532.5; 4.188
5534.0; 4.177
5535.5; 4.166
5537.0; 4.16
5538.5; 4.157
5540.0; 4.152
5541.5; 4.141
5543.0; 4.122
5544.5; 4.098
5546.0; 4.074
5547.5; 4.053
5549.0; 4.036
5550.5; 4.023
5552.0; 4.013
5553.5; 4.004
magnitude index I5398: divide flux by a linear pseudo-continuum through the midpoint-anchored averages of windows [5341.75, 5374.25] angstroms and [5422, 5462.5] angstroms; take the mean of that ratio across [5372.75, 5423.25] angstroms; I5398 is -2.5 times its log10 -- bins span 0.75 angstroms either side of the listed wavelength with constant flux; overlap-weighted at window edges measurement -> 0.03 mag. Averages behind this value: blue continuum 4.07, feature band 3.9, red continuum 3.96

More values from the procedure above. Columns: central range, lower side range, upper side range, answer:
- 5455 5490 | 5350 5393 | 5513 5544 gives 0.05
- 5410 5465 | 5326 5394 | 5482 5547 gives 0.03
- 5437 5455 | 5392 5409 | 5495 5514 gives -0.03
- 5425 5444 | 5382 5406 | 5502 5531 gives 0.00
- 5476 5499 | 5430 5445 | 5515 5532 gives 0.04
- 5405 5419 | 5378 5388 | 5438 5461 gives 0.06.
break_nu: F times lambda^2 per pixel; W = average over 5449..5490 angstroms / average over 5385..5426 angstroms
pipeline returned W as 1.05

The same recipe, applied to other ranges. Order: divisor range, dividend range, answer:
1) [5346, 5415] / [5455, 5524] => 1.05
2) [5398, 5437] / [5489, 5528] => 1.10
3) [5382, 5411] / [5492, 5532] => 1.11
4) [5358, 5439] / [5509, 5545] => 1.11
